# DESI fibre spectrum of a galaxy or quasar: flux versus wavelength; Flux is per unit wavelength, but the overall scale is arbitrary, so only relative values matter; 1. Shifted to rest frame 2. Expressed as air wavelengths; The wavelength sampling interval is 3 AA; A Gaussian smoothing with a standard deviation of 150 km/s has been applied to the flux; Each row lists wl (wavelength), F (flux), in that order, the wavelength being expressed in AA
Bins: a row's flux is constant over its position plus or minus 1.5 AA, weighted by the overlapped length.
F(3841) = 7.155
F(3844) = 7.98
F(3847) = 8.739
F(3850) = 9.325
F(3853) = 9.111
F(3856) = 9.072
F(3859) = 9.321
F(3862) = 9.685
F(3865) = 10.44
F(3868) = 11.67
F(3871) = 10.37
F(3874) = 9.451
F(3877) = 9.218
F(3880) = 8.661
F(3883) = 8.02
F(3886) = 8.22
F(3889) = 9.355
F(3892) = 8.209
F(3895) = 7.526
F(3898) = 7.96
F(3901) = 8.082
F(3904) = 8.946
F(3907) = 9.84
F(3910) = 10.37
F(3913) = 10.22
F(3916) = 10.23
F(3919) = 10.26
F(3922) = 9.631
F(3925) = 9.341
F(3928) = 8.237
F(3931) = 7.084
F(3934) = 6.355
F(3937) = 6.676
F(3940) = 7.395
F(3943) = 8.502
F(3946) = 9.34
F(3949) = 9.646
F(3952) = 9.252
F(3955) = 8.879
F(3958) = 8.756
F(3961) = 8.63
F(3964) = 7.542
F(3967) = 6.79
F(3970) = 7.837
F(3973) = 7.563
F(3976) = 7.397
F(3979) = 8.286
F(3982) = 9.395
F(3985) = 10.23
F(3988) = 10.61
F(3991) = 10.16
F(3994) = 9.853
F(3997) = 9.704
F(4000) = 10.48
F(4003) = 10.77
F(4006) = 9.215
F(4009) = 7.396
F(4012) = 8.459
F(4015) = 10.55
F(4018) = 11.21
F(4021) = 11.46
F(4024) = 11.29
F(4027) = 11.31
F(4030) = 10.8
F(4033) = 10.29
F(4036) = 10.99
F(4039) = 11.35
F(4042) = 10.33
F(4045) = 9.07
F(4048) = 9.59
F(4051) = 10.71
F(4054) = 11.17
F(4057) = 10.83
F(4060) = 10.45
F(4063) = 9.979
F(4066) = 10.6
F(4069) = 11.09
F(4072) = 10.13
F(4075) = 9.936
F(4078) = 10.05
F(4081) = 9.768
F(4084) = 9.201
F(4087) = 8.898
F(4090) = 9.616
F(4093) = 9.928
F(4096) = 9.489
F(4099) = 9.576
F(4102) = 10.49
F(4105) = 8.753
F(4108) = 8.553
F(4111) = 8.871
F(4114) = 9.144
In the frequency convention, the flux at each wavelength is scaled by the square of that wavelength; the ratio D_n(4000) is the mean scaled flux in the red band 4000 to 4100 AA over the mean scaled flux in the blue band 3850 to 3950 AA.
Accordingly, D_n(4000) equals 1.2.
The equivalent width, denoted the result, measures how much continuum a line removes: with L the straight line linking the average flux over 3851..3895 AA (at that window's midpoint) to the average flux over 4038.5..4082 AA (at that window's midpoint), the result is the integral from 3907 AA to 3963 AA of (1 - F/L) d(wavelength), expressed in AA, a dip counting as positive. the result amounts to 4.55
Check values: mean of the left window 9.28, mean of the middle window 8.84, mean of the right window 10.3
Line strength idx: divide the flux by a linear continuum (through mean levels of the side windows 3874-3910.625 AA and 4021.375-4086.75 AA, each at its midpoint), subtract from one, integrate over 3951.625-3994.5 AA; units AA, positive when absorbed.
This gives 3.8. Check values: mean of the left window 8.69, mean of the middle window 8.71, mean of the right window 10.4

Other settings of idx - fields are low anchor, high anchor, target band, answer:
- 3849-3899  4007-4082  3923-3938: 3.0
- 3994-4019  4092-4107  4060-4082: -1.4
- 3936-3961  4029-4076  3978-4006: -1.7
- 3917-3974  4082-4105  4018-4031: -3.3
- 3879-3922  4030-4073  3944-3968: 2.3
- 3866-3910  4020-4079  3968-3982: 2.8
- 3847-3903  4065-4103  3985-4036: -3.4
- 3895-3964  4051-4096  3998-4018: -0.3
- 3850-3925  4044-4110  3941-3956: 0.7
